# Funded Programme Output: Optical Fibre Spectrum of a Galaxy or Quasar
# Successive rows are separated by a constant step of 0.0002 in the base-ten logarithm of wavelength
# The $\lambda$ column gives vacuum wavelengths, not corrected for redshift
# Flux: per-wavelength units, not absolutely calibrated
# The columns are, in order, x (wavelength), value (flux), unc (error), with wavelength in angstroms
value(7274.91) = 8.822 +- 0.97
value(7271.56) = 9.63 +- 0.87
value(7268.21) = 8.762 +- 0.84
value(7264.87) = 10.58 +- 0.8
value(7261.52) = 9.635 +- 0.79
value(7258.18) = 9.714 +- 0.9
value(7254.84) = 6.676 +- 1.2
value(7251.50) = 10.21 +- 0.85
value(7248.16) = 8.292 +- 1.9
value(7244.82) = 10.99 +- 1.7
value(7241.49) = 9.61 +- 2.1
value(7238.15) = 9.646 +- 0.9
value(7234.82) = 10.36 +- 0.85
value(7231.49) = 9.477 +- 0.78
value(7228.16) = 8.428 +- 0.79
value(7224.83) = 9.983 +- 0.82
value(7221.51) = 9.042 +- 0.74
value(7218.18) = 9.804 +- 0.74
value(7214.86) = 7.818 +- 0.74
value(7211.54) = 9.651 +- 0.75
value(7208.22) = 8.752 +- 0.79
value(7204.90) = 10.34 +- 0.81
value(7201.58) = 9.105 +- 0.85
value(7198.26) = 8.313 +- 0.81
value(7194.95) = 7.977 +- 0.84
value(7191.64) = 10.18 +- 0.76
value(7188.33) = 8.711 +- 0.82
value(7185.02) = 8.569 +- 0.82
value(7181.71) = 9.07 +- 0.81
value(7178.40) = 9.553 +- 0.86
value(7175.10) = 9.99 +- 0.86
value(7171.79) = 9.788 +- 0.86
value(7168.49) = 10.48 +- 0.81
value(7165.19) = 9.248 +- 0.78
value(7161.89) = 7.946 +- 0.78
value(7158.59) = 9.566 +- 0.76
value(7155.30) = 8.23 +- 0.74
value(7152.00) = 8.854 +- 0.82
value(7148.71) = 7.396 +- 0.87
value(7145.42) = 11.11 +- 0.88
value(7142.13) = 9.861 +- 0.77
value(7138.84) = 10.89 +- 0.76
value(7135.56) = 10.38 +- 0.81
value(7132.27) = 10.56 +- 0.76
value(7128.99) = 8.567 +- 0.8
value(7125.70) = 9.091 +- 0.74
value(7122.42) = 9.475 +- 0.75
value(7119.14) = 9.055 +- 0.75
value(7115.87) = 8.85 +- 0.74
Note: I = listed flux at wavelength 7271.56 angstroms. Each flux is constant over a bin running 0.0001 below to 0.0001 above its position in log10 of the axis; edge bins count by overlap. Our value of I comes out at 9.63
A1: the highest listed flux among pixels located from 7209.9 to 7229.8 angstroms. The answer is 9.983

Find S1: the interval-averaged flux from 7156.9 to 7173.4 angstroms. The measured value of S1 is 9.4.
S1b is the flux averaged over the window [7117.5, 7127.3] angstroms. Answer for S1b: 9.21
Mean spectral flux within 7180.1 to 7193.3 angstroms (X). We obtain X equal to 9.13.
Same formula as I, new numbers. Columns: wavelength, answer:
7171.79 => 9.788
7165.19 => 9.248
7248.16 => 8.292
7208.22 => 8.752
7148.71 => 7.396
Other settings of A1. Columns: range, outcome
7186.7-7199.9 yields 10.18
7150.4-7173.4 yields 10.48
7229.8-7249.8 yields 10.99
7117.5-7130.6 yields 9.475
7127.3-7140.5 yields 10.89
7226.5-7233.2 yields 9.477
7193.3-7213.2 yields 10.34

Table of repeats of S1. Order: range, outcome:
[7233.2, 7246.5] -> 10.1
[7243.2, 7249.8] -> 9.63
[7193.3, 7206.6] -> 8.93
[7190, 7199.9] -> 8.83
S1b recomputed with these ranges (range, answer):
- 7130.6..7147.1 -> 10.6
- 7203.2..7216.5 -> 9.14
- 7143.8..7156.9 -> 8.89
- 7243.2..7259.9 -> 9.17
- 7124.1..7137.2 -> 9.65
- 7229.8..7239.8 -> 9.83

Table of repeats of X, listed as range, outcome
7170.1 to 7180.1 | 9.77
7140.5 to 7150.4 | 9.46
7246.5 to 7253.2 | 9.24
